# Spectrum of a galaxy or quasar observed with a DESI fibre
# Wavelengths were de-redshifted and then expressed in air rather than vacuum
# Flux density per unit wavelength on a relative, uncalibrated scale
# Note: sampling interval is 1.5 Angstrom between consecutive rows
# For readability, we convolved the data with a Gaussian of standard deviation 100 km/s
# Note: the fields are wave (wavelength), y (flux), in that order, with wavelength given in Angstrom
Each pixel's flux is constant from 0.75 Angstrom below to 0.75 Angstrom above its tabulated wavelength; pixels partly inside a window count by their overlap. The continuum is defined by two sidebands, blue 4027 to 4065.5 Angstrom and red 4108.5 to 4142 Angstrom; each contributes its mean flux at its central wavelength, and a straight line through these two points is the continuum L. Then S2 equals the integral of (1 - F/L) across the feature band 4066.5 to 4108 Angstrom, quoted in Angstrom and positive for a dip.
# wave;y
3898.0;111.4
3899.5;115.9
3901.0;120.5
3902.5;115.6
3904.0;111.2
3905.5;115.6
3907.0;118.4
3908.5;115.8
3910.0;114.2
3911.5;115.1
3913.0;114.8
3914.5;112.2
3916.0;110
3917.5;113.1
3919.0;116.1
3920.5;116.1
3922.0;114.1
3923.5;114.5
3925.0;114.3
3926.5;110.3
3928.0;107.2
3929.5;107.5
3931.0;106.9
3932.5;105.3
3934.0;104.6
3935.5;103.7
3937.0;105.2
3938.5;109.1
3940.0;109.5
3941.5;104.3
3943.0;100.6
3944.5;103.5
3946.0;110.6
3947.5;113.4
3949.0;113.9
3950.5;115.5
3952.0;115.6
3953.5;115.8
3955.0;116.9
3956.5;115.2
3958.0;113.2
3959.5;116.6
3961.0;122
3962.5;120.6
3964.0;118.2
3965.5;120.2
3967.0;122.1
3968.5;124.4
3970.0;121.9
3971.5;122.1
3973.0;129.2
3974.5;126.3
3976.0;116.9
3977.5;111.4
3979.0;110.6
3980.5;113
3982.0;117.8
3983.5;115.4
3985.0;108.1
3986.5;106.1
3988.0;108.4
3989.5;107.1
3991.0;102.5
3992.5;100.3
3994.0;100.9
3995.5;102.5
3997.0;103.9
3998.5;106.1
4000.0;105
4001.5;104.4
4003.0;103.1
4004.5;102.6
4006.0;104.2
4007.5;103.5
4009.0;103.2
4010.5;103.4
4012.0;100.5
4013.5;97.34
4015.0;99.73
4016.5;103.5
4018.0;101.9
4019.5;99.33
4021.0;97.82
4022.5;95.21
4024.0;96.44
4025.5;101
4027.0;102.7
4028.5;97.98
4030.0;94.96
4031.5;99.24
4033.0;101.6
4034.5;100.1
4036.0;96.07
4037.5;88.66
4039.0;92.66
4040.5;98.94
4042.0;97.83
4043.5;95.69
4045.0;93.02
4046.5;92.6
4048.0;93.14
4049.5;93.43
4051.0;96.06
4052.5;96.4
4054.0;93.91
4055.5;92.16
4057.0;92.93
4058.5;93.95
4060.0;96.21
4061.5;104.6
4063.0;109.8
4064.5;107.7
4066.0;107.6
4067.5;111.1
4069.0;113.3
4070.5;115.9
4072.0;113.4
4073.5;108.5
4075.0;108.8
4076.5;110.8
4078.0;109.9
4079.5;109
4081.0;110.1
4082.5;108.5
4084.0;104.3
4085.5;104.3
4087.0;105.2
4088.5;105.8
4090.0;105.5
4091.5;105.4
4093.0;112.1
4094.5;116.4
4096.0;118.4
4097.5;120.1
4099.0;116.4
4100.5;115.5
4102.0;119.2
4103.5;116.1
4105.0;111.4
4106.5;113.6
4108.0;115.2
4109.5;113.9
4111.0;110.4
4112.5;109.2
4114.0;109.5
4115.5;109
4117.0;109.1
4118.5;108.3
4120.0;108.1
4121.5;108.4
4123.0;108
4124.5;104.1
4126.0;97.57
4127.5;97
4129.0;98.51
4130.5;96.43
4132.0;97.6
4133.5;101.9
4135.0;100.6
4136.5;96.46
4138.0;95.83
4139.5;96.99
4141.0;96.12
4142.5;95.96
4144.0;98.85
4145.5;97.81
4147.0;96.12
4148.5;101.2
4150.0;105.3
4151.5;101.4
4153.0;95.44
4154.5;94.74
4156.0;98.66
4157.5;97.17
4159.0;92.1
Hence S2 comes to -4.6 Angstrom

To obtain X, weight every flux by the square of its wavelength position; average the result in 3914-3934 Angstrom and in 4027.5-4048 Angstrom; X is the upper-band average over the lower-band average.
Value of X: 0.9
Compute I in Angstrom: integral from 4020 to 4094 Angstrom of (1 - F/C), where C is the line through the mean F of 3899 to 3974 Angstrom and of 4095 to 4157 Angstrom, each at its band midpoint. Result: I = 4.4 Angstrom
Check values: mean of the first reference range 114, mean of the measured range 102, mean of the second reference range 105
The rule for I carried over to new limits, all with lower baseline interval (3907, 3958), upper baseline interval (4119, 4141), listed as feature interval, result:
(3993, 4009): 0.58 Angstrom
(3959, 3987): -2.35 Angstrom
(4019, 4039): 1.58 Angstrom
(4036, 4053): 1.73 Angstrom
